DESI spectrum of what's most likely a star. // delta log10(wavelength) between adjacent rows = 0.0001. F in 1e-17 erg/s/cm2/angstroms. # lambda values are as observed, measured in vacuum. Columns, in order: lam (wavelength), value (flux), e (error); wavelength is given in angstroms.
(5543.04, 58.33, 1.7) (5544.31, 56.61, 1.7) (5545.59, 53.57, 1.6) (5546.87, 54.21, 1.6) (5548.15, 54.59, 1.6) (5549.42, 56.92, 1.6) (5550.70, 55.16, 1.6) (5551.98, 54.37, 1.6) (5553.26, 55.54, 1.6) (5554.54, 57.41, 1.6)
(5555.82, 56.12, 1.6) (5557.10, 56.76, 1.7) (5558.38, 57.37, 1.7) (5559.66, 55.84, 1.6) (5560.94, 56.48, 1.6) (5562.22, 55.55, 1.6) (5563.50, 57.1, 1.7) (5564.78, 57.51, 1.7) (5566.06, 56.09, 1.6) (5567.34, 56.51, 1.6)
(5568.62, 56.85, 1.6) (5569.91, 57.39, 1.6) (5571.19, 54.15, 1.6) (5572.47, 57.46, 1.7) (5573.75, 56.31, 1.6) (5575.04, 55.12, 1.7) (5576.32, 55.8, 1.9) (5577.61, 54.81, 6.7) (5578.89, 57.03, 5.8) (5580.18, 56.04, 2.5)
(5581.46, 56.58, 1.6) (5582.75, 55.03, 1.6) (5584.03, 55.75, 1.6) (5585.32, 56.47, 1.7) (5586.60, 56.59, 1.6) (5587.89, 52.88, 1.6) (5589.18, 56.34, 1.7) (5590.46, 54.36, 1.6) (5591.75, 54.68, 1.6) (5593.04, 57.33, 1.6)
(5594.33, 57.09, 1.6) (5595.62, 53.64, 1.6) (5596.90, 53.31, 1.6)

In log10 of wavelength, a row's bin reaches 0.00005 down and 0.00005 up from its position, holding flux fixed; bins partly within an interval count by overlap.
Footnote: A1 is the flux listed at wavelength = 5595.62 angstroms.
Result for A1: 53.64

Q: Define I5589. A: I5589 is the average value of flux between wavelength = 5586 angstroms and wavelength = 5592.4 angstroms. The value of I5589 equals 54.9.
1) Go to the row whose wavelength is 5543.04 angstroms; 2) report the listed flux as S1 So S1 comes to 58.33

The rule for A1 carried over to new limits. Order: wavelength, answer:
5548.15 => 54.59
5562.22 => 55.55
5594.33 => 57.09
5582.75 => 55.03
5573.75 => 56.31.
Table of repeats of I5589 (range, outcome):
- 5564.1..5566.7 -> 56.9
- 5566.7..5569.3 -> 56.6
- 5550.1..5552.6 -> 54.7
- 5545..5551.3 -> 54.9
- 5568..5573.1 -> 56.4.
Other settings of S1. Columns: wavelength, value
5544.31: 56.61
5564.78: 57.51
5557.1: 56.76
